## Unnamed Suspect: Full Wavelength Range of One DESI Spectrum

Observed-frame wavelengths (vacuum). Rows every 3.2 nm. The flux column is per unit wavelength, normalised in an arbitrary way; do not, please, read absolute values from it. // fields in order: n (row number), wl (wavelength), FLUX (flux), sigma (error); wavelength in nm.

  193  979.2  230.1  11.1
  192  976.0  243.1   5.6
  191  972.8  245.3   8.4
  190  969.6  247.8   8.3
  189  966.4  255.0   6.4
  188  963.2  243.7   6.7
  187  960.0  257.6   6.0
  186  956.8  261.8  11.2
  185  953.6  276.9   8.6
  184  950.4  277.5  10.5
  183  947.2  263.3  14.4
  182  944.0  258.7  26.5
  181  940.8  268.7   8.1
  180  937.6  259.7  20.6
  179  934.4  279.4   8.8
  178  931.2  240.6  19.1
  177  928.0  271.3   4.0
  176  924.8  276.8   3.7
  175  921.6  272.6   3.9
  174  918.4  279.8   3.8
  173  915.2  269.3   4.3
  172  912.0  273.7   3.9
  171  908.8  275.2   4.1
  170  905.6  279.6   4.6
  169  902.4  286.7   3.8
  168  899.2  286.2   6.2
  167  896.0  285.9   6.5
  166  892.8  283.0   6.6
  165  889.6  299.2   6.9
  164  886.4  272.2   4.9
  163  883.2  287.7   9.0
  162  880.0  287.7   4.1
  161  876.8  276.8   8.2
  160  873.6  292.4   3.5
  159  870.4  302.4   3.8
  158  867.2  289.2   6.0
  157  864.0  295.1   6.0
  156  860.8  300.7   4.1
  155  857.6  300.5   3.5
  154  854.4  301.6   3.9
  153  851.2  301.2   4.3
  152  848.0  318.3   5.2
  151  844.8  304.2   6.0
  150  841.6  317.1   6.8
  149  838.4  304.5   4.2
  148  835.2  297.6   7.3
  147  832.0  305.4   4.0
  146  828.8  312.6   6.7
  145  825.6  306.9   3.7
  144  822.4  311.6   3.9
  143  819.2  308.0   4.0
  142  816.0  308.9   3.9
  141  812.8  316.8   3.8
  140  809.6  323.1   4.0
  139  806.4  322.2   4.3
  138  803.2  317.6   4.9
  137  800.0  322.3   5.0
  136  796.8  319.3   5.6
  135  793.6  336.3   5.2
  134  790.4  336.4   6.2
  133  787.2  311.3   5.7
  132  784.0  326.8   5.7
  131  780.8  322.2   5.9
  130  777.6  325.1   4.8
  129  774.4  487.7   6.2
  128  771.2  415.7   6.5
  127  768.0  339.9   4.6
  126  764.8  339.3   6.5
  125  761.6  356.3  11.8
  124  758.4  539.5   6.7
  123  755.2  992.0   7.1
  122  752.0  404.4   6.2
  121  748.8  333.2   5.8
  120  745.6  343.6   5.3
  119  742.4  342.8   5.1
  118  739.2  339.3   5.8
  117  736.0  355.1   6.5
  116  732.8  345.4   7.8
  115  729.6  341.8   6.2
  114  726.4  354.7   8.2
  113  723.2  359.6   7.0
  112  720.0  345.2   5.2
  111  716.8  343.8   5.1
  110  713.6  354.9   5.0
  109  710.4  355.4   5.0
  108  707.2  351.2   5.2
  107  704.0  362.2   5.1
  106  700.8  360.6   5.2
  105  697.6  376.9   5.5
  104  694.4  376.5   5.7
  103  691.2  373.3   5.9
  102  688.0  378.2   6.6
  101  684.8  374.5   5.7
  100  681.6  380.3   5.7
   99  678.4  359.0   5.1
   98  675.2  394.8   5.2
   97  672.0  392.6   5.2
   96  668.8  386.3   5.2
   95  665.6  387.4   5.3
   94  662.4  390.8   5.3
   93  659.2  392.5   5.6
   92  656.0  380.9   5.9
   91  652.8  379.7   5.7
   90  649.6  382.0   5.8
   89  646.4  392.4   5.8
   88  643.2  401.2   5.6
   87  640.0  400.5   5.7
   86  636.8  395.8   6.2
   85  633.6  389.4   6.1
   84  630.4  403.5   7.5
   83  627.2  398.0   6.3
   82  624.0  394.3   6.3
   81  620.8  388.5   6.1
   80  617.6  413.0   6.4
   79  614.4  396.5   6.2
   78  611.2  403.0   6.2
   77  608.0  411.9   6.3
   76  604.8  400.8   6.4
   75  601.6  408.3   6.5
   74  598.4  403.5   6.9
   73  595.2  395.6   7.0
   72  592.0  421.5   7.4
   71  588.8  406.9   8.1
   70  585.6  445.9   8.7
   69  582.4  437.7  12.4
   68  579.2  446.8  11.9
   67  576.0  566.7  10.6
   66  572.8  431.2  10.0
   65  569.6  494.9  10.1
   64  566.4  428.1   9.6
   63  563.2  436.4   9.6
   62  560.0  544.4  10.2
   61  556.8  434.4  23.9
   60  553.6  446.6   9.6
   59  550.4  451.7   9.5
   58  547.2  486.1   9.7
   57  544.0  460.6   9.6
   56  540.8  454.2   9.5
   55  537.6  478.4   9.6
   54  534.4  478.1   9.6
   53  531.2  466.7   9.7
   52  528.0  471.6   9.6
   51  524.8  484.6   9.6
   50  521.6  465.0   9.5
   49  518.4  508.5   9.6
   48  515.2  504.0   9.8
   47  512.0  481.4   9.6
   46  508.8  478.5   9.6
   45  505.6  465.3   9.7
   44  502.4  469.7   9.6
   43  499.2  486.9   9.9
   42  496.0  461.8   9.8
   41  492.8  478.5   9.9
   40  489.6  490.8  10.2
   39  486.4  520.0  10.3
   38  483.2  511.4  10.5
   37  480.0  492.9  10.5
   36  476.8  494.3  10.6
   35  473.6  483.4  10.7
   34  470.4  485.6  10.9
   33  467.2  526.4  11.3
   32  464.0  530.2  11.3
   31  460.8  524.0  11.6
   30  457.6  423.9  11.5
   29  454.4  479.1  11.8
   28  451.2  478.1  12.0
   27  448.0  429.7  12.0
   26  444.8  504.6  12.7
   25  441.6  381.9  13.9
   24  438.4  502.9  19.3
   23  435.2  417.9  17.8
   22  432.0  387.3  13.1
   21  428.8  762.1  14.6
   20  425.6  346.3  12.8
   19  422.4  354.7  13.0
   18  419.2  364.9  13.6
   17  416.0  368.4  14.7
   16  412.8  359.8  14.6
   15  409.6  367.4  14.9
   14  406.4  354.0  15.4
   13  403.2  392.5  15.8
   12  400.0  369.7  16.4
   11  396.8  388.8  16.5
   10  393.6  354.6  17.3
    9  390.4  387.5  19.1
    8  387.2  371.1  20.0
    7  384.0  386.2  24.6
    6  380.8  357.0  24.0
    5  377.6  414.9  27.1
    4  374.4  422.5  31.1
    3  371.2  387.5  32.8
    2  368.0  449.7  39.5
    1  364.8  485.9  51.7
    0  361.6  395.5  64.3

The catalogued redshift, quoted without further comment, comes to 0.15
